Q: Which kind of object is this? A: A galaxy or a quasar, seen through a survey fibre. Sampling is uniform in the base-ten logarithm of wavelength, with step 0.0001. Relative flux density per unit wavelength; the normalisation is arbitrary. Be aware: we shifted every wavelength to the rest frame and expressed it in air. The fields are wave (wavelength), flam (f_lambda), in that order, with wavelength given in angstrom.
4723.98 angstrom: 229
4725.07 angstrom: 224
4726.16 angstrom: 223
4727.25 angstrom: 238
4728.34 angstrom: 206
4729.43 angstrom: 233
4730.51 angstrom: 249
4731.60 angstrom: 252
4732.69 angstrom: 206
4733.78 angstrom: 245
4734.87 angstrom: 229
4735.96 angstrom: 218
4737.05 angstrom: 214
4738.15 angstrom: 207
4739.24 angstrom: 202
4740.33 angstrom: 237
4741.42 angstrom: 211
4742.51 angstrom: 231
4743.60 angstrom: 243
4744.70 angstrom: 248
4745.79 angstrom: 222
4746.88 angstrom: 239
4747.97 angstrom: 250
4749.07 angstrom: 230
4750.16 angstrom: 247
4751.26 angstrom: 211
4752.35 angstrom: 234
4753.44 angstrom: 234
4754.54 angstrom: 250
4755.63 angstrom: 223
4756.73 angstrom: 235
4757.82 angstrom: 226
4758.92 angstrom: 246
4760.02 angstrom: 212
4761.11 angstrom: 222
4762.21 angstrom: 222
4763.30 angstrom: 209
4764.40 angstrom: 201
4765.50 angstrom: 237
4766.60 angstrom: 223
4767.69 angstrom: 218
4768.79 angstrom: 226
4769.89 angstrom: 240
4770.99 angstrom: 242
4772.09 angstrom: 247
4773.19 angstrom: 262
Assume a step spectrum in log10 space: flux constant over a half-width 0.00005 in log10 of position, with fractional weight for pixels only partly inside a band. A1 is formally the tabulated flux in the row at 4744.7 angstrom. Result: 248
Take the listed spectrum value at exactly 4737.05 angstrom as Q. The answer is 214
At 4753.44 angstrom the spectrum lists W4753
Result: 234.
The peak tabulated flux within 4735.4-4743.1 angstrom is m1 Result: 237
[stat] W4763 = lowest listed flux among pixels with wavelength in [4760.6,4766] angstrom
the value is 201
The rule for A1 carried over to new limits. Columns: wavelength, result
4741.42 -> 211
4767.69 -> 218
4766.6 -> 223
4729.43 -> 233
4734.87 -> 229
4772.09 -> 247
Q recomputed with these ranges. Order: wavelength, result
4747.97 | 250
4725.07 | 224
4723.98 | 229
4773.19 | 262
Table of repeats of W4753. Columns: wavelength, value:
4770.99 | 242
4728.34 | 206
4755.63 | 223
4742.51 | 231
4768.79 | 226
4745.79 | 222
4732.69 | 206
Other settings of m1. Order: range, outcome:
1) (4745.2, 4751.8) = 250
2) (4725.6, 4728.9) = 238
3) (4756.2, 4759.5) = 246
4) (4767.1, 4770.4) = 240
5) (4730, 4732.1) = 252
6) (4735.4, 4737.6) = 218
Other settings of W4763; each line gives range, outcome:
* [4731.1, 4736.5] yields 206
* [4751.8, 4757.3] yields 223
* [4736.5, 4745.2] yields 202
